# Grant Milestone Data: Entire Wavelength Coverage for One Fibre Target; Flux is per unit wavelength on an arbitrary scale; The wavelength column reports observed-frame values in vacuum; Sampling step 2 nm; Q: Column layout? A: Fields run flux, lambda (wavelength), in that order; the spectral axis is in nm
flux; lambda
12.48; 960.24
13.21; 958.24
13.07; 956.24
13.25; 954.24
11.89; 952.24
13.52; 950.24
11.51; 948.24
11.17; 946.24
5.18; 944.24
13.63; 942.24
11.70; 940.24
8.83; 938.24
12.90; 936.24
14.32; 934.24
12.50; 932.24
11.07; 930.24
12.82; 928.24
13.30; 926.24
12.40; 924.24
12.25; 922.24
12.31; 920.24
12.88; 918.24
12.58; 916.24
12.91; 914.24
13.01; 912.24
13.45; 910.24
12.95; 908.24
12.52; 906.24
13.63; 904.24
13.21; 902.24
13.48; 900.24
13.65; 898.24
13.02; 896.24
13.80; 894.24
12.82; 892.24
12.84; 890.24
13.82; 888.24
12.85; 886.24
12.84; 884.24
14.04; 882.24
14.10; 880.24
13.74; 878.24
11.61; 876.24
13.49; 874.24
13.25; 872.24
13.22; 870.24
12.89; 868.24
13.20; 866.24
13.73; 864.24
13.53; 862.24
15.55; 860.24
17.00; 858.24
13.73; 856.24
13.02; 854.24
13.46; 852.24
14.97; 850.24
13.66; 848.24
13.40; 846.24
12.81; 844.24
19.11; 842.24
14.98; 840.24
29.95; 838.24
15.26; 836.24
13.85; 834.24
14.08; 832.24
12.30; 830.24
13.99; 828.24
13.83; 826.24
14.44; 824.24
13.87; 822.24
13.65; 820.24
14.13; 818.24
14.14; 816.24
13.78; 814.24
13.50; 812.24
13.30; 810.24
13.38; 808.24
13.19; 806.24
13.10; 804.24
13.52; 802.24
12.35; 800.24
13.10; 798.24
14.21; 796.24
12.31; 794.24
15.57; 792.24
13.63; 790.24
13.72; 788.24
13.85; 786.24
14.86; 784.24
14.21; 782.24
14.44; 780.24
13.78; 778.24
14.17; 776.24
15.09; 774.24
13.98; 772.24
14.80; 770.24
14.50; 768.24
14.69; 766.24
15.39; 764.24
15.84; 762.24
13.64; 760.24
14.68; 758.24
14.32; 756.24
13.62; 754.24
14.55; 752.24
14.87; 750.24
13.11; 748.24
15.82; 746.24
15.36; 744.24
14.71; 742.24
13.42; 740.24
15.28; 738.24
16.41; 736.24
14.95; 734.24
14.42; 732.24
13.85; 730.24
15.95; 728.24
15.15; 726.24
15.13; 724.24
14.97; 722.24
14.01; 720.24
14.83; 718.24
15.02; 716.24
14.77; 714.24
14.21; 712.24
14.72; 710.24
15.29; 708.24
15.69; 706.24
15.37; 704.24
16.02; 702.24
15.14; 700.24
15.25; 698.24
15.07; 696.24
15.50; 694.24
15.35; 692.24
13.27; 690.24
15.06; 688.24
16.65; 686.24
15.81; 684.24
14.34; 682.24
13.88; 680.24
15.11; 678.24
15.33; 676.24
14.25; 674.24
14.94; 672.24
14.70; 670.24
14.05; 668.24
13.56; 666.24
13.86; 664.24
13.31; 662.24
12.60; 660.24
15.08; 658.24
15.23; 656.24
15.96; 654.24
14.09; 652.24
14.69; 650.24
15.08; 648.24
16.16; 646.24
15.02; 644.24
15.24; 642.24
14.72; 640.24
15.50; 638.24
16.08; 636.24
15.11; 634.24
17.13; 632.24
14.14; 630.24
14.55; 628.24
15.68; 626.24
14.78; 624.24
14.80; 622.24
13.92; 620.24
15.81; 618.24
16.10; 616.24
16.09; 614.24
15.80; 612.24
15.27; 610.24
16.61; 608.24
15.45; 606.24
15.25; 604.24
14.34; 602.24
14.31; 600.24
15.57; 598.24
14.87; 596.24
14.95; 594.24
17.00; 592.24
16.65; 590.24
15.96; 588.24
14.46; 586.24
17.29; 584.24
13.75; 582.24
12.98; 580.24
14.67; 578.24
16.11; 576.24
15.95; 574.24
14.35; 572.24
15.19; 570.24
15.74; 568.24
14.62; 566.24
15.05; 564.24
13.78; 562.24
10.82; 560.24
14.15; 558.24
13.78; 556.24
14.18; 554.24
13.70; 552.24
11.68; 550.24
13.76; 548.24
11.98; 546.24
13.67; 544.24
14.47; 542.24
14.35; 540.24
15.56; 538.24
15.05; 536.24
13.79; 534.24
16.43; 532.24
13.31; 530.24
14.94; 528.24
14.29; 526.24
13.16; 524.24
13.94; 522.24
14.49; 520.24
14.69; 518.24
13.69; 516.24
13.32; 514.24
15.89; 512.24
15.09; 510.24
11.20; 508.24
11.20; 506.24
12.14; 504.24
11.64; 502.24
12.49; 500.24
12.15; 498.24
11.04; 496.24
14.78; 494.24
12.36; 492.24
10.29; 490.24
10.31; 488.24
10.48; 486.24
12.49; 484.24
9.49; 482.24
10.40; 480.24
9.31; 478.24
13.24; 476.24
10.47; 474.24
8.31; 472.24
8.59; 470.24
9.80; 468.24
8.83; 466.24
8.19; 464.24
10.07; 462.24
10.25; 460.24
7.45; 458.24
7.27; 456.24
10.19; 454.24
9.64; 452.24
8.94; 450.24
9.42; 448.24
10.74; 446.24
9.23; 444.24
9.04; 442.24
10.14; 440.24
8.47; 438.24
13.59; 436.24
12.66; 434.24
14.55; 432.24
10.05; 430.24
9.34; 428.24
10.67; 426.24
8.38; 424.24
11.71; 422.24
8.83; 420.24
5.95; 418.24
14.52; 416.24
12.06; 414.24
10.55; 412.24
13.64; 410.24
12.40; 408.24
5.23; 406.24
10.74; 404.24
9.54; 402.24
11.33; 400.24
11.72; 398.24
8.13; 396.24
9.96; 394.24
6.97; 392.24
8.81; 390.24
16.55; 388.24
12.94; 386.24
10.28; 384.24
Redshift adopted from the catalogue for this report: 0.278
